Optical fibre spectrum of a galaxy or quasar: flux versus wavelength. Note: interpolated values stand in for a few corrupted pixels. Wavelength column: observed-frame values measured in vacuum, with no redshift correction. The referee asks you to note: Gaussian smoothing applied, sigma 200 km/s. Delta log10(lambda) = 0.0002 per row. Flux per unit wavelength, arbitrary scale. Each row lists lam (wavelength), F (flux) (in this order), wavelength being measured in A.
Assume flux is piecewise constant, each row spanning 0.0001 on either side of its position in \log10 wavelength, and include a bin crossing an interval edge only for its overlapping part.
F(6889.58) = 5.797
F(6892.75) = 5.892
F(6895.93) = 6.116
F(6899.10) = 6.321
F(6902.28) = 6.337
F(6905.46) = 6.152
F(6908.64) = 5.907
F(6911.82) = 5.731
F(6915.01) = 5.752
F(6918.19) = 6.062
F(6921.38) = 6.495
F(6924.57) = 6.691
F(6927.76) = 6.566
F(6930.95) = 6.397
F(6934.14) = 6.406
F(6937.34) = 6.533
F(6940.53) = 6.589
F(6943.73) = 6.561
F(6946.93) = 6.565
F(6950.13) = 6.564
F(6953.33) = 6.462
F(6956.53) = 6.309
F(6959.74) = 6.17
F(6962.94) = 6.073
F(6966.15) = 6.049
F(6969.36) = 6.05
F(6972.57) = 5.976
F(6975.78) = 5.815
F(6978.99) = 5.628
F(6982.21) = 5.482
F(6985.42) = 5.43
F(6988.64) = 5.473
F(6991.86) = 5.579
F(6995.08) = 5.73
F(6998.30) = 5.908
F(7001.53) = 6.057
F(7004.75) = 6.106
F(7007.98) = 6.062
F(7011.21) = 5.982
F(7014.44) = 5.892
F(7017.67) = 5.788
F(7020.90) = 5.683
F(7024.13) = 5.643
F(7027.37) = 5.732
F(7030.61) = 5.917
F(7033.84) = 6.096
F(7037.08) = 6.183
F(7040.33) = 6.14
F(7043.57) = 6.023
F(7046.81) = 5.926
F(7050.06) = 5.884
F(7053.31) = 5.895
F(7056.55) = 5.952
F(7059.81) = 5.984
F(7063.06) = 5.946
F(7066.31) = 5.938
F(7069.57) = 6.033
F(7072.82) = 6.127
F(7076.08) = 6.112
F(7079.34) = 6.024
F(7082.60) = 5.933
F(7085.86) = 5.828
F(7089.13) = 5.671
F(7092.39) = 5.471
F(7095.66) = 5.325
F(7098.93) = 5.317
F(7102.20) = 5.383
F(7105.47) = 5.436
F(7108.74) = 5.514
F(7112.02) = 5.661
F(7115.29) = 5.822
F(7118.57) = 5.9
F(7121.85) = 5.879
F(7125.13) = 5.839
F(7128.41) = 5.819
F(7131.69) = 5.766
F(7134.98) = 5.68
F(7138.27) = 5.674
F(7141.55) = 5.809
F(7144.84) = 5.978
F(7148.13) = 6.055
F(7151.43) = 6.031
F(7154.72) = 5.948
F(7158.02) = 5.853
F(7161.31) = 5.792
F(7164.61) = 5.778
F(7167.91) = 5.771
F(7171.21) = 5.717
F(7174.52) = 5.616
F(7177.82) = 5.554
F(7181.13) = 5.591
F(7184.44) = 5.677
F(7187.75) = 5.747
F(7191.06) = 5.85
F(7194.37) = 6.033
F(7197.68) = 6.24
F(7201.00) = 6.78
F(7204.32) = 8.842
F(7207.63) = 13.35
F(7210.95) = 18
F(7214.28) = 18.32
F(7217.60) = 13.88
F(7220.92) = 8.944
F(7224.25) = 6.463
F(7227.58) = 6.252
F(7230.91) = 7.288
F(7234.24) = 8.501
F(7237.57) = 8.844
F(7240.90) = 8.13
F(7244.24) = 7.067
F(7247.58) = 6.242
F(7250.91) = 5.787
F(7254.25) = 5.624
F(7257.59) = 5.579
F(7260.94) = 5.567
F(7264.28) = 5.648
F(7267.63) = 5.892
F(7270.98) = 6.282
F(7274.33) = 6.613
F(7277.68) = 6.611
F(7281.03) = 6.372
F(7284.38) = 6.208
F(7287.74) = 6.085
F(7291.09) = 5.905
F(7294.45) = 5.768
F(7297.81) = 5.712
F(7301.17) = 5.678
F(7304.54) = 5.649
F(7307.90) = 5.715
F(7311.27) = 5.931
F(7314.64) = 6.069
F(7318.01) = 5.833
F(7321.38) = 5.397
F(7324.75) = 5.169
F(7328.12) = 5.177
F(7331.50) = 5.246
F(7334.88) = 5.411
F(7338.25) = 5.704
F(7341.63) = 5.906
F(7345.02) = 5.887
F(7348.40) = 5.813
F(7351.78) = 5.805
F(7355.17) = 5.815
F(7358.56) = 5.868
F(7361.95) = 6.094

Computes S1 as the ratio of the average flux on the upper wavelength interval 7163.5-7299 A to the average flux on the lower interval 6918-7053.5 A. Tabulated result 1.2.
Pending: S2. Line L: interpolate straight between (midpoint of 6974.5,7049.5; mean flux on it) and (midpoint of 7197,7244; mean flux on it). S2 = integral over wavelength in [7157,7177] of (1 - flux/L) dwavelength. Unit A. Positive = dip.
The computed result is 7.11 A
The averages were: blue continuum 5.84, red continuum 9.97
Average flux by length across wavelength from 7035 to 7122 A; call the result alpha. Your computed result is 5.83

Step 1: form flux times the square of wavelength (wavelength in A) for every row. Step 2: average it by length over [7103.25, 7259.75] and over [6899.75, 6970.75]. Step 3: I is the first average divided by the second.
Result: 1.20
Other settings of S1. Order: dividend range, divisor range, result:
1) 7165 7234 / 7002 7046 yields 1.39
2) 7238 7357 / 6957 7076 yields 1.01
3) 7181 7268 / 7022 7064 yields 1.36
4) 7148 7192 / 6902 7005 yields 0.95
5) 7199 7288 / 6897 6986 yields 1.31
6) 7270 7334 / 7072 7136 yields 1.02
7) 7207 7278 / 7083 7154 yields 1.46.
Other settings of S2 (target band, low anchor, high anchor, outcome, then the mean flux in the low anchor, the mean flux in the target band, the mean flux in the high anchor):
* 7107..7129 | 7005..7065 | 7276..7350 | 0.4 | 5.93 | 5.77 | 5.78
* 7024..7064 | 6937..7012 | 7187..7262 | 4.5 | 6.04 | 5.96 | 8.46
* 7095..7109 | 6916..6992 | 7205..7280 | 3.7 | 6.17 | 5.39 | 8.38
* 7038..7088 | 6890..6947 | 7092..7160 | -0.8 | 6.26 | 5.98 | 5.73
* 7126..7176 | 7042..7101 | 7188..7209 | 8.2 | 5.85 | 5.82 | 7.64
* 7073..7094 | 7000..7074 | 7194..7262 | 2.4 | 5.96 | 5.86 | 8.73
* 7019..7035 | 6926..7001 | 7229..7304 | 0.9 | 6.1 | 5.81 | 6.41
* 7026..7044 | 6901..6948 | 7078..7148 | -0.2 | 6.31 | 6.02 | 5.71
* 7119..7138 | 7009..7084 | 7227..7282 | 1.3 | 5.95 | 5.79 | 6.61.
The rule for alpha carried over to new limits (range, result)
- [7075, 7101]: 5.7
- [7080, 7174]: 5.74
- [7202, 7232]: 11.2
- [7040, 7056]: 5.96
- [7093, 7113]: 5.43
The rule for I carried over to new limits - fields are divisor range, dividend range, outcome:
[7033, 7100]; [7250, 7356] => 1.05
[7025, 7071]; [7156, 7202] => 1.02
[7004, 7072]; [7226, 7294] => 1.17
